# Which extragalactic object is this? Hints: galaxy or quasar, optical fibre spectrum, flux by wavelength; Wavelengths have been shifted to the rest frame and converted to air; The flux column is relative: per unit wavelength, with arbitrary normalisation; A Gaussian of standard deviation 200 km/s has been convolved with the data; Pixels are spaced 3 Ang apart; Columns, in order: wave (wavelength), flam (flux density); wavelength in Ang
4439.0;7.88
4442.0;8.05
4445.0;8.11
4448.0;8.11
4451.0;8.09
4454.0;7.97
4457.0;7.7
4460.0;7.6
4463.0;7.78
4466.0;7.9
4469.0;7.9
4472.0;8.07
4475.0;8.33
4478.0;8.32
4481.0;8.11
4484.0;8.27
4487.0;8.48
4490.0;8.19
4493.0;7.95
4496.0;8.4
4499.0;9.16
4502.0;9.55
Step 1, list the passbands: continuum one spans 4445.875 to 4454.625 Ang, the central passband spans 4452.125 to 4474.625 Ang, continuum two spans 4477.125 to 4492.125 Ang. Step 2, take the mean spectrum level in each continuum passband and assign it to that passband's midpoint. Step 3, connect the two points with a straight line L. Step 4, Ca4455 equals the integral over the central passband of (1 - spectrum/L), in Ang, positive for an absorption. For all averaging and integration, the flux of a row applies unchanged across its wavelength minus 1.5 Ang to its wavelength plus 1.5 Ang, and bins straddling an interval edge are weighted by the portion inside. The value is 0.7 Ang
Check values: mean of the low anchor 8.07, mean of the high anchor 8.26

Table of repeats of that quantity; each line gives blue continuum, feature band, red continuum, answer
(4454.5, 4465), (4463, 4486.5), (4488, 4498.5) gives -0.42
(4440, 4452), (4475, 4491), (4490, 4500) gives 0.11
